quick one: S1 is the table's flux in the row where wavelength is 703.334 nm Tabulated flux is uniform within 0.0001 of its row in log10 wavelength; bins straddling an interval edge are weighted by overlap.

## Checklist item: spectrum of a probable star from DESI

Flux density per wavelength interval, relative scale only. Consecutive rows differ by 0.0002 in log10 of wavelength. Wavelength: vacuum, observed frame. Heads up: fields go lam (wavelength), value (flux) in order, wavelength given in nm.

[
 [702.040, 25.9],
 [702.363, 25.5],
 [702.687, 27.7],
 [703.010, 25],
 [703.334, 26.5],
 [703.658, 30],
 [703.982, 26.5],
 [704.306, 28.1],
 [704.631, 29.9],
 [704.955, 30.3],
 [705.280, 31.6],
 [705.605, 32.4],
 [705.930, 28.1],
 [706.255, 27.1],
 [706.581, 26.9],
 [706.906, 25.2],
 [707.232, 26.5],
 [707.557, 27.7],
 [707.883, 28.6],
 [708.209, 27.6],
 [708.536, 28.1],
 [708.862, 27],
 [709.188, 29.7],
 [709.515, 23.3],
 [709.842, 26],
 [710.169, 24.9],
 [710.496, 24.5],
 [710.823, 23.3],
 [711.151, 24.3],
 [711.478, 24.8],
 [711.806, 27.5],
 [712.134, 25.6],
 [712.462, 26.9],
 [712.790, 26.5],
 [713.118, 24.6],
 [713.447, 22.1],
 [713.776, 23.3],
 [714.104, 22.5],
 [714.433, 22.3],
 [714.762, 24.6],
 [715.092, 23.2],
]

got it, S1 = 26.5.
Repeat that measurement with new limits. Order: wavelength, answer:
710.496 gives 24.5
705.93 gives 28.1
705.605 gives 32.4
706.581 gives 26.9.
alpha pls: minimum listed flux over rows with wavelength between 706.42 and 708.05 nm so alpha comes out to 25.2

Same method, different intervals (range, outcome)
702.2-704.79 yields 25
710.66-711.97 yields 23.3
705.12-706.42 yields 27.1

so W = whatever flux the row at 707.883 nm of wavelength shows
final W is 28.6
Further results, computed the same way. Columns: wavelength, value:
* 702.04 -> 25.9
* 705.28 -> 31.6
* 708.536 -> 28.1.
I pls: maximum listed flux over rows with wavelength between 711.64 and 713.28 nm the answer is 27.5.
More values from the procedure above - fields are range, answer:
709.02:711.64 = 29.7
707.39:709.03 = 28.6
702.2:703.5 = 27.7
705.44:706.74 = 32.4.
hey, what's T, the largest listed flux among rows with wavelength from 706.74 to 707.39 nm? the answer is 26.5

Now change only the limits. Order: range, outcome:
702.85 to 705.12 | 30.3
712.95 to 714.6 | 24.6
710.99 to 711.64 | 24.8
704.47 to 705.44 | 31.6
